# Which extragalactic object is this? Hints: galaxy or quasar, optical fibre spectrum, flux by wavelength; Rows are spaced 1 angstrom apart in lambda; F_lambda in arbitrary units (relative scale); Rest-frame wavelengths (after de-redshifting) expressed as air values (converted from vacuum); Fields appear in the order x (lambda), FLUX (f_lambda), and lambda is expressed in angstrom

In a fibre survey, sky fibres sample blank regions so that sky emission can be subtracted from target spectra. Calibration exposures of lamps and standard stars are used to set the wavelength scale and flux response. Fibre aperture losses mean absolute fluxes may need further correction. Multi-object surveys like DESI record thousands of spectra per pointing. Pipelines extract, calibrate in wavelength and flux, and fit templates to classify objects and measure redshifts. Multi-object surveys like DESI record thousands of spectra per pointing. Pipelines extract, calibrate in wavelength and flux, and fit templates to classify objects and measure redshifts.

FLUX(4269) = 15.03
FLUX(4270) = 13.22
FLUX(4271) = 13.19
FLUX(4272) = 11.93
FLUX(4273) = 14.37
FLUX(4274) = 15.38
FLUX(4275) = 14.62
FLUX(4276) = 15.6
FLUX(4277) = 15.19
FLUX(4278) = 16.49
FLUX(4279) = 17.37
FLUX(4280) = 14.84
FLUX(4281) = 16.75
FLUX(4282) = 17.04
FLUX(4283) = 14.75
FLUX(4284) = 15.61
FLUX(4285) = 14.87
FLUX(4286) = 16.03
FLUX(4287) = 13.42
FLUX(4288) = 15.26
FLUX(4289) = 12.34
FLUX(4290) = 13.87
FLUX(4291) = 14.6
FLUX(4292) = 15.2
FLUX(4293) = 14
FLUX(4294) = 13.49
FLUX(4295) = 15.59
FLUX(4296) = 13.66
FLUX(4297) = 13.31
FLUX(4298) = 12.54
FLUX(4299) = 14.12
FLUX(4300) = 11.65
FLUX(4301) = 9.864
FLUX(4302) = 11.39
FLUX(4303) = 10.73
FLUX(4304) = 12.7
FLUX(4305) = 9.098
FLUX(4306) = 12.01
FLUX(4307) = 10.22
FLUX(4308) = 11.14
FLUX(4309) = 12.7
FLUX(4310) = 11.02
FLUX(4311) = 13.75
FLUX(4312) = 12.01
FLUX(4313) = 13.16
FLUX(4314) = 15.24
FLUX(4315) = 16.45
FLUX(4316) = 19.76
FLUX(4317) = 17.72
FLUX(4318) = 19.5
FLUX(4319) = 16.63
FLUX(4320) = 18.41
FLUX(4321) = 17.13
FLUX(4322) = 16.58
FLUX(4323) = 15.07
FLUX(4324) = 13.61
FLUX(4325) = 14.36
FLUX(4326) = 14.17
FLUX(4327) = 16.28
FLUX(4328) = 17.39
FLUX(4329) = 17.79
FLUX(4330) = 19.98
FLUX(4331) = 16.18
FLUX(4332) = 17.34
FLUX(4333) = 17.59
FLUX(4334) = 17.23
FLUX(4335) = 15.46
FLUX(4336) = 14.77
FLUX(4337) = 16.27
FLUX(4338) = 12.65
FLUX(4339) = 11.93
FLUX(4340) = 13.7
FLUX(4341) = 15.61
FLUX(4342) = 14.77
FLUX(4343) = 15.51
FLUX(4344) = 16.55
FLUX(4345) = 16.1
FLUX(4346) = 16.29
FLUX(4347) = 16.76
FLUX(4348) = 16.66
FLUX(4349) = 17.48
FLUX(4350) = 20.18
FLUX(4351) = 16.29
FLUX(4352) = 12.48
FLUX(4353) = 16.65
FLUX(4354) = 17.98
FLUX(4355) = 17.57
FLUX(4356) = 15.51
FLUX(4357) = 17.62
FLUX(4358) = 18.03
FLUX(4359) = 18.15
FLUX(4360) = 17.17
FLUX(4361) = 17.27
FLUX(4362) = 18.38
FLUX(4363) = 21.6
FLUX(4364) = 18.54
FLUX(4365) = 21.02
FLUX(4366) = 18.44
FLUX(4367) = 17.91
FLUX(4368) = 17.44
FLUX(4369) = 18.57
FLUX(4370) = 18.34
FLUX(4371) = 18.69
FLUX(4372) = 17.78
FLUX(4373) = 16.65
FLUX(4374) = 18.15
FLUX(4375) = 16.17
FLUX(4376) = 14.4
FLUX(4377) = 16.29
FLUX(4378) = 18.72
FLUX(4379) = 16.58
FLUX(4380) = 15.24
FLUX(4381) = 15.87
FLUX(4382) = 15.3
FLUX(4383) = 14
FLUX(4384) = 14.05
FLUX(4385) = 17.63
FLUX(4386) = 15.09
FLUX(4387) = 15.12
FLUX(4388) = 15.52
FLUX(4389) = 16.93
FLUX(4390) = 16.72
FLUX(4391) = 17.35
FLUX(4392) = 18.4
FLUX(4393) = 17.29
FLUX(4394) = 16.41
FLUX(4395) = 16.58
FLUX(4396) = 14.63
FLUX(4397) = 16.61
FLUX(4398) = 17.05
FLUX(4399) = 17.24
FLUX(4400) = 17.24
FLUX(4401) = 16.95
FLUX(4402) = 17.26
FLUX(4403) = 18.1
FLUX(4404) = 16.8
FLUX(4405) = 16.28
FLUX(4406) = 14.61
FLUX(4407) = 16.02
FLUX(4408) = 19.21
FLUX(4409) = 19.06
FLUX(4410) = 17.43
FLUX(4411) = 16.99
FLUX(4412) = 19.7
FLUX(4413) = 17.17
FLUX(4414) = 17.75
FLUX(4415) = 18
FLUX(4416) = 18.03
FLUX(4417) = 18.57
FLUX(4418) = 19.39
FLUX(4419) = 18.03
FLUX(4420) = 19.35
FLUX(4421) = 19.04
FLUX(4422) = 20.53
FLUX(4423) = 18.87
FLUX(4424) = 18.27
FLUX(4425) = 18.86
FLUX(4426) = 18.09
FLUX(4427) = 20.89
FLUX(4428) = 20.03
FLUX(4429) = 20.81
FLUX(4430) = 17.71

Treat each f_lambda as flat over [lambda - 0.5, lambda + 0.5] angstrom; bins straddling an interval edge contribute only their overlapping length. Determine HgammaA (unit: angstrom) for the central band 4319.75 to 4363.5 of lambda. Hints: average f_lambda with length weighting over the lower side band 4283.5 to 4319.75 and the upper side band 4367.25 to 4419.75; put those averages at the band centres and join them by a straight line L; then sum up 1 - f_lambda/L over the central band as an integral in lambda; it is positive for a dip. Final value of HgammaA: -3.7 angstrom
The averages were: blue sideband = 13.8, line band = 16.5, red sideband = 17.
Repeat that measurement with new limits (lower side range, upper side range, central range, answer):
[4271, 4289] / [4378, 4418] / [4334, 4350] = 0.46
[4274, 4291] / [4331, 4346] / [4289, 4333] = 2.54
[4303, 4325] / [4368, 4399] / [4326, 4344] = -1.02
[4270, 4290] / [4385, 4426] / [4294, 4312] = 3.82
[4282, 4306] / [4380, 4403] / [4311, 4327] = -1.96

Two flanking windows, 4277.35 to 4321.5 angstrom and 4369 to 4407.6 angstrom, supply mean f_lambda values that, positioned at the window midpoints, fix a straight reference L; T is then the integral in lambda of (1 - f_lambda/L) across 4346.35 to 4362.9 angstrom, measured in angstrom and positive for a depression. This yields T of -1.6 angstrom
